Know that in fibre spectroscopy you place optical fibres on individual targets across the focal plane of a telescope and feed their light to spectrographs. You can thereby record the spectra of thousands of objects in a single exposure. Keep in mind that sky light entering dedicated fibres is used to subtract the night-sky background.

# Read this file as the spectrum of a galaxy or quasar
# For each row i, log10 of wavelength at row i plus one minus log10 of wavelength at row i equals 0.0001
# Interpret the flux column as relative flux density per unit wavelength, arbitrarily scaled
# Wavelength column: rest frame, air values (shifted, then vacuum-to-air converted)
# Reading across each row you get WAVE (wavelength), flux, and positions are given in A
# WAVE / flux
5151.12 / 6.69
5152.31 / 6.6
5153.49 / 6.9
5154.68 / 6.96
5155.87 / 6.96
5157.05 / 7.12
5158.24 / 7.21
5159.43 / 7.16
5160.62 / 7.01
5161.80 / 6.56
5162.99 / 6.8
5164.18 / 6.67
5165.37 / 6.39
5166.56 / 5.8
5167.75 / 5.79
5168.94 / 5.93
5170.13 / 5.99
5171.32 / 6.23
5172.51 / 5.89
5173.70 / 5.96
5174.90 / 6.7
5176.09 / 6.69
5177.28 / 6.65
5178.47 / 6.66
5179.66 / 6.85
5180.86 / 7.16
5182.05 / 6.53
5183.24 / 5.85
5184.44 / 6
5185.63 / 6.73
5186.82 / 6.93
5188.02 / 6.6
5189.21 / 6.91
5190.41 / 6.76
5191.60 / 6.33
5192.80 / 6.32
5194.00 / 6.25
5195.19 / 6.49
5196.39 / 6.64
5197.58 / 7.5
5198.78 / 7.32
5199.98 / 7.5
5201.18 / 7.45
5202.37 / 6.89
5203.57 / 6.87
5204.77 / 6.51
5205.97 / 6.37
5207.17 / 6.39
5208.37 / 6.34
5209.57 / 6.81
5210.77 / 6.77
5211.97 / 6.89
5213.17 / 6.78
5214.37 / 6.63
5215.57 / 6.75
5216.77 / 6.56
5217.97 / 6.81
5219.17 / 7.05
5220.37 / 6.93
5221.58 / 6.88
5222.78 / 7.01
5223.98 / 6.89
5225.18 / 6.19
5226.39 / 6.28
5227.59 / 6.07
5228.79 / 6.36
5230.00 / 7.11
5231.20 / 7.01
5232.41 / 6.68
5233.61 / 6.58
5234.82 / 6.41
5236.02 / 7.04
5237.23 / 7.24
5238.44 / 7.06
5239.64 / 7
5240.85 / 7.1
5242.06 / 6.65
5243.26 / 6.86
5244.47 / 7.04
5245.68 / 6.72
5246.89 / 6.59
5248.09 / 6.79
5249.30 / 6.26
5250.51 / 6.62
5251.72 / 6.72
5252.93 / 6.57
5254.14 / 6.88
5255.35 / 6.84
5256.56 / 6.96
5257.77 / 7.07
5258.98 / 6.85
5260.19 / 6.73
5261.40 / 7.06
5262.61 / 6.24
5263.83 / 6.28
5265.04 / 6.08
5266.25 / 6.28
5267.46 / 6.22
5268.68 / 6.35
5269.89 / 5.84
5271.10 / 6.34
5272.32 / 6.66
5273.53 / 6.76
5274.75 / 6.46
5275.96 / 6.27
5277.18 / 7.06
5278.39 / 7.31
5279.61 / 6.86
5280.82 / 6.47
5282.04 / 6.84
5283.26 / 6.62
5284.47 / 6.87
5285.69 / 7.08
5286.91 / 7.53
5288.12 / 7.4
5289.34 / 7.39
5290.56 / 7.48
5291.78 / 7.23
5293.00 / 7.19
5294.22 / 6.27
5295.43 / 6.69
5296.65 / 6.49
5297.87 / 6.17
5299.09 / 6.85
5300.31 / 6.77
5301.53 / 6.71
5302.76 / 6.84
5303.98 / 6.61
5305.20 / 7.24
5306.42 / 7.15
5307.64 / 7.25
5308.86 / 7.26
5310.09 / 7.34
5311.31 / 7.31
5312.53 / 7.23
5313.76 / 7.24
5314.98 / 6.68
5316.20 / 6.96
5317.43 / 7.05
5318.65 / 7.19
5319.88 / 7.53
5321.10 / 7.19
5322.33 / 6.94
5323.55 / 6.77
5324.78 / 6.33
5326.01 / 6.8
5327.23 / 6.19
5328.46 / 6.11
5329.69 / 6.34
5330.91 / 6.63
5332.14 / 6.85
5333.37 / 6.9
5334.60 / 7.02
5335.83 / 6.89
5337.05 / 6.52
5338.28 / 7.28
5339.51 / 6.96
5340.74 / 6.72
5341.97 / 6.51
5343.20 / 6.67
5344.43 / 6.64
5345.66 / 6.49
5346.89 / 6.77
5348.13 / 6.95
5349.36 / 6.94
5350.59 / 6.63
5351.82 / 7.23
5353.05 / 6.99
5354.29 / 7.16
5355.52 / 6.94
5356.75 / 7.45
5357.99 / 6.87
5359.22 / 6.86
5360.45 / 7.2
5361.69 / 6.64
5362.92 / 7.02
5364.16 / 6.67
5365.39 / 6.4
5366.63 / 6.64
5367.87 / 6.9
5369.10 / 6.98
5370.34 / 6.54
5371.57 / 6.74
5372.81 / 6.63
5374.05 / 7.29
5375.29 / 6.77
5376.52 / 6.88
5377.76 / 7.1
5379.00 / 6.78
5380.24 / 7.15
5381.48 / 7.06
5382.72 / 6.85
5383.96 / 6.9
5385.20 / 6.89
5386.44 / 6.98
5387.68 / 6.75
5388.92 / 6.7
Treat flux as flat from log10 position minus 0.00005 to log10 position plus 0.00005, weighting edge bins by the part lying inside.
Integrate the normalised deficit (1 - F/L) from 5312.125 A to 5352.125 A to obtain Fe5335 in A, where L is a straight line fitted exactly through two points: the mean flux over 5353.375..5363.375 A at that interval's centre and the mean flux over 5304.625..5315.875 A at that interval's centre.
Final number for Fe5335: 1.64 A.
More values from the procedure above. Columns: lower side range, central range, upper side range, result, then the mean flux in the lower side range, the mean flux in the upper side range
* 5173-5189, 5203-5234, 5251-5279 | -0.43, 6.57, 6.6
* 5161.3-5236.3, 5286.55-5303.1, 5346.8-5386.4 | -0.35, 6.61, 6.9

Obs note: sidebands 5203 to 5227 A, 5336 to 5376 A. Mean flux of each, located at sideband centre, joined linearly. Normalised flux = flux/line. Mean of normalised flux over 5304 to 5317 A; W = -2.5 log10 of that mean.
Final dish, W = -0.054 mag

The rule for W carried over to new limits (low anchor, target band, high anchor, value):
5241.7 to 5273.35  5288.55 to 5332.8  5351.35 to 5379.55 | -0.02 mag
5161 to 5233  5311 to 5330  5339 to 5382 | -0.01 mag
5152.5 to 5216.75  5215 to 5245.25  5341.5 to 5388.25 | -0.01 mag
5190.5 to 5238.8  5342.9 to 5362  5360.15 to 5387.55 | -0.01 mag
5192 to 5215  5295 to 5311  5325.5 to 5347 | -0.03 mag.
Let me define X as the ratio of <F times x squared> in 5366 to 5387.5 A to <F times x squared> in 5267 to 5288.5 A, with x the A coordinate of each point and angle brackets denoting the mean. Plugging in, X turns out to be 1.06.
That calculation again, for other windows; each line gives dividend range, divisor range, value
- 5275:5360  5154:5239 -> 1.08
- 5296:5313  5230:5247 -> 1.04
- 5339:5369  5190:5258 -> 1.06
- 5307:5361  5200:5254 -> 1.07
